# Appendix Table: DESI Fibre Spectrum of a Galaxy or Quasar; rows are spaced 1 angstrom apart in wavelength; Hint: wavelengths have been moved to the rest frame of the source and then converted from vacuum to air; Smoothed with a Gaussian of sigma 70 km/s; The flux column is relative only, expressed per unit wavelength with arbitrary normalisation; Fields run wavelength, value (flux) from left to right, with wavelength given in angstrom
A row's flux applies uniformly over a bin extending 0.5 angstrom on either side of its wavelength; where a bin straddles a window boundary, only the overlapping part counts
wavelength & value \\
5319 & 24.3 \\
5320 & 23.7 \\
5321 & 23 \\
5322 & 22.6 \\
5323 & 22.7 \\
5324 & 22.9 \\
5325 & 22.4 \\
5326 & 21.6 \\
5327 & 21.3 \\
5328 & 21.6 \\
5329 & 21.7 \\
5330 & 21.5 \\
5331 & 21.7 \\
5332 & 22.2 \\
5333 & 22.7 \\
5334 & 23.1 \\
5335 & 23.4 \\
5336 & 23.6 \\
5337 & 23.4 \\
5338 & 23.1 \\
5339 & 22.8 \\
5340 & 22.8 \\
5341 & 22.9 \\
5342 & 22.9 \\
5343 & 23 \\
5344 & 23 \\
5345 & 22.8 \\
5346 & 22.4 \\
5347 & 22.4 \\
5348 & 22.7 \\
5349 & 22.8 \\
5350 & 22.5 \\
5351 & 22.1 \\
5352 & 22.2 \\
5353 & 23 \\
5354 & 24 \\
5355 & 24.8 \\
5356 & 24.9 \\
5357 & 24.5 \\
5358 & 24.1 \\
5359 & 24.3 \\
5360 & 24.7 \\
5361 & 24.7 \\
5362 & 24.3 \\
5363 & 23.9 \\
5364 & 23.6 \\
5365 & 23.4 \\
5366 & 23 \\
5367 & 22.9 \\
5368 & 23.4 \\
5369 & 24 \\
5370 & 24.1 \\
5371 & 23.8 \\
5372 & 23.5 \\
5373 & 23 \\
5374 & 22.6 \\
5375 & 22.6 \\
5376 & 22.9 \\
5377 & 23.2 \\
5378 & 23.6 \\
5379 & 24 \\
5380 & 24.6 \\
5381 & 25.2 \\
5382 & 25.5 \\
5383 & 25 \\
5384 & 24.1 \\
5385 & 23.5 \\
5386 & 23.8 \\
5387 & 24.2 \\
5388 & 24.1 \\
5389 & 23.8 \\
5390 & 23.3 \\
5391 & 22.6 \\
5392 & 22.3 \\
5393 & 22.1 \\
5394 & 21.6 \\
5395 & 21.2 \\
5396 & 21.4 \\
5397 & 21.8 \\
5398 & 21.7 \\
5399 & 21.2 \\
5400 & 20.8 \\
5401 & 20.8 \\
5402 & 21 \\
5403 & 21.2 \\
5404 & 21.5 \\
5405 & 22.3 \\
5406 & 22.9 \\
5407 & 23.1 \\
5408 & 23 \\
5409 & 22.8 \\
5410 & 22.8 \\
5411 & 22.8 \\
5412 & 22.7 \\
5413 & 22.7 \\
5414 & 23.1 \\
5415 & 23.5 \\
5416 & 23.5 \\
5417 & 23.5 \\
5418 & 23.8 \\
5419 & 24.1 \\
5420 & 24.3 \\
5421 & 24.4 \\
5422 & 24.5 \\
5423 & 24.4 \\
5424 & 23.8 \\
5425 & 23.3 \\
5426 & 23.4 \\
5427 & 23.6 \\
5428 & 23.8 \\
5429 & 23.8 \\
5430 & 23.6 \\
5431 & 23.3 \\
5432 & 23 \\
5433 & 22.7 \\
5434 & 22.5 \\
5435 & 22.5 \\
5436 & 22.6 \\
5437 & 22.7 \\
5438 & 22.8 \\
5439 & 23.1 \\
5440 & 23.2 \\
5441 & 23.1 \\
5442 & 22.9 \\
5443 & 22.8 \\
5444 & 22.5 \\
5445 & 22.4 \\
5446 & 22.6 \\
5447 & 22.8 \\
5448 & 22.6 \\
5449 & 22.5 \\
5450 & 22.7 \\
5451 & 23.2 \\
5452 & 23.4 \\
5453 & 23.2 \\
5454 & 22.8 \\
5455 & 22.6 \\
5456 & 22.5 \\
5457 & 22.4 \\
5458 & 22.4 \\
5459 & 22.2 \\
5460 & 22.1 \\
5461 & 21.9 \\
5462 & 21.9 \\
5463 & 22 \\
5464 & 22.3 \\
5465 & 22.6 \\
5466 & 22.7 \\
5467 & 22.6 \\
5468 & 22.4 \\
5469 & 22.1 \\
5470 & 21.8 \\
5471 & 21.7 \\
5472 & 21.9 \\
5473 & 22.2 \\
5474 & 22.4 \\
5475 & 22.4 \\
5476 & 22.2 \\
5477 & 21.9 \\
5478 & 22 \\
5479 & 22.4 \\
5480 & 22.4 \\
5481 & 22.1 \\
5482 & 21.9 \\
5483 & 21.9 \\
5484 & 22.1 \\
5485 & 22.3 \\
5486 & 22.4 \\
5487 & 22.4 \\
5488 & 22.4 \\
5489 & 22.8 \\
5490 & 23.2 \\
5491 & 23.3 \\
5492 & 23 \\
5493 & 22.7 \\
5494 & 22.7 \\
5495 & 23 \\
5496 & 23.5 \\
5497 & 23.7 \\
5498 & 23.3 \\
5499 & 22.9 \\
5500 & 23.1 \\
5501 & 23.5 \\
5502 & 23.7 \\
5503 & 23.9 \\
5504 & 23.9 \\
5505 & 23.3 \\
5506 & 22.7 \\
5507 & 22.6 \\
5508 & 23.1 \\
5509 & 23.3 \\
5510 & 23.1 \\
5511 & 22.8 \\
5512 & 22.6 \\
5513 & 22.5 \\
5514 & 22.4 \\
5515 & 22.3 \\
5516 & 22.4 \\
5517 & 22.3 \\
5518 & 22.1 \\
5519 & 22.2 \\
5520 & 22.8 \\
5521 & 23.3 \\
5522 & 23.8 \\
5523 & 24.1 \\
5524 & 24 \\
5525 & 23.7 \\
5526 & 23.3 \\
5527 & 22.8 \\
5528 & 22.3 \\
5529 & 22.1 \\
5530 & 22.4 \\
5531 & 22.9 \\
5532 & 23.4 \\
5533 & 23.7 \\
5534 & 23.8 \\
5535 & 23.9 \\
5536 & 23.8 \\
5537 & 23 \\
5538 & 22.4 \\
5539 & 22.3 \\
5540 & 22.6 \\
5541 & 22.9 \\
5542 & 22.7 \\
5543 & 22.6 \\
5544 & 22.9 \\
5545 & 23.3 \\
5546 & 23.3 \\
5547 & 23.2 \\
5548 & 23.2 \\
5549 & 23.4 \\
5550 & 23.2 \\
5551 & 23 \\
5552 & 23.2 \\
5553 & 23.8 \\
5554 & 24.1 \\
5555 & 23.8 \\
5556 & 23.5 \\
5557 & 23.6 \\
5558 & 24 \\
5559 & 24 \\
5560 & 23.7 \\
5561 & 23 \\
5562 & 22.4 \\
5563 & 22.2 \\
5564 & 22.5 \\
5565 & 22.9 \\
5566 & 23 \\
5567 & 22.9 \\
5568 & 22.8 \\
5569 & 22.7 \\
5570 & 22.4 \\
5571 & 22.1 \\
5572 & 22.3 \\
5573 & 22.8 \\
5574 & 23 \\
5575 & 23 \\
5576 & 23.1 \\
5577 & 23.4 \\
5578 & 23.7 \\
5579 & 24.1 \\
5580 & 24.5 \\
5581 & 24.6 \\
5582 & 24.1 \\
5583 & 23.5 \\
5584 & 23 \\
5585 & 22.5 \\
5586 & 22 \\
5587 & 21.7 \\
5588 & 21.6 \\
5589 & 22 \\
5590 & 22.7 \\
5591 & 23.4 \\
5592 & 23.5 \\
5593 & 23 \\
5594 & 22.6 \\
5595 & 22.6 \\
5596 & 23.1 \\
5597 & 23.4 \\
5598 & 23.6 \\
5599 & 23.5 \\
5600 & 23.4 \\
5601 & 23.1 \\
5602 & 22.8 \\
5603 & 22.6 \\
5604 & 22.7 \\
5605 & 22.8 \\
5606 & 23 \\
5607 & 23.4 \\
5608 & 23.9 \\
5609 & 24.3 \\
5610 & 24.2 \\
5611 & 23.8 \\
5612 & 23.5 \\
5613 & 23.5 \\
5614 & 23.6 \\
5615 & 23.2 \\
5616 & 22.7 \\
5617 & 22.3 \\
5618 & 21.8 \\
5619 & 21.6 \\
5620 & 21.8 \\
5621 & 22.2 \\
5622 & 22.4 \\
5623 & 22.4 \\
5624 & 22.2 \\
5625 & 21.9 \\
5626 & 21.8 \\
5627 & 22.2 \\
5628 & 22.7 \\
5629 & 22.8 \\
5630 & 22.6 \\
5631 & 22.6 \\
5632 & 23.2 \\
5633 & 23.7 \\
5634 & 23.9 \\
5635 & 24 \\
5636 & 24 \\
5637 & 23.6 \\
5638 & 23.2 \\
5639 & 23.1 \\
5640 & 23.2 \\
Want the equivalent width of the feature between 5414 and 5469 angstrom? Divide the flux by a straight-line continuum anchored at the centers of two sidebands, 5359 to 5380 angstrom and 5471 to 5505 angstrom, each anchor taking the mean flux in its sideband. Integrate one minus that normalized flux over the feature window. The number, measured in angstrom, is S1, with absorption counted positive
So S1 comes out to 0.17 angstrom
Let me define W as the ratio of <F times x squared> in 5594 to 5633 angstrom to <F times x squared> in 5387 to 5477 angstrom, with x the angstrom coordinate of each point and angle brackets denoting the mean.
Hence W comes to 1.1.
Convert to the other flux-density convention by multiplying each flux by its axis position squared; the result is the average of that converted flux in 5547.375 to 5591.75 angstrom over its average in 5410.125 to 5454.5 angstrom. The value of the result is 1.0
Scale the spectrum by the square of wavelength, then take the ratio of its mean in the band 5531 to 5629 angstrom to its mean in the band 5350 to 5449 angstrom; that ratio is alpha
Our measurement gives 1.06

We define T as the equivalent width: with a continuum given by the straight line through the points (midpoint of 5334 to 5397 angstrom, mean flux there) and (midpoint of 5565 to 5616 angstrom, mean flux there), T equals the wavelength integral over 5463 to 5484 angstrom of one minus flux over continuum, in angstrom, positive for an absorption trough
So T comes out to 1.0 angstrom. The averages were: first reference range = 23.4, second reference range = 23.1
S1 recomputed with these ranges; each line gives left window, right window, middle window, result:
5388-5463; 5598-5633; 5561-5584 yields -0.3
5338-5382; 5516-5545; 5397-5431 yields 0.5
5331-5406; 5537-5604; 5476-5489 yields 0.5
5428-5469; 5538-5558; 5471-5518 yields 0.5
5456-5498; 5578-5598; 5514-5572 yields -0.6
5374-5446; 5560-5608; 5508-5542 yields 0.1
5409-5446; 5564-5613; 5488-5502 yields 0.0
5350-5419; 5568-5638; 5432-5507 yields 1.5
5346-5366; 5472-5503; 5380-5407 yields 0.7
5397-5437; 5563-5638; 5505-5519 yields 0.2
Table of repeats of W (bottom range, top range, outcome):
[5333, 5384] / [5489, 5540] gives 1.04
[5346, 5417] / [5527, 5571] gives 1.06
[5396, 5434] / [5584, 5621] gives 1.07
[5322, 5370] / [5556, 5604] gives 1.09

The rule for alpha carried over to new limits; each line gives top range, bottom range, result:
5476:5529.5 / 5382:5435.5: 1.03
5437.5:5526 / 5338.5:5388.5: 1.01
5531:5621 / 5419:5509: 1.05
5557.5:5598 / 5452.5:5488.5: 1.07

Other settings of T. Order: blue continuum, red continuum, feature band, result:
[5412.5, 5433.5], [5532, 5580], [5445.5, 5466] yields 0.8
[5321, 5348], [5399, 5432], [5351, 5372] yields -1.0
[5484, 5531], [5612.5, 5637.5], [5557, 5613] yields -0.7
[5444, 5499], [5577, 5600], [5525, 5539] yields -0.1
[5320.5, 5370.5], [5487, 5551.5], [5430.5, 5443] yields 0.1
